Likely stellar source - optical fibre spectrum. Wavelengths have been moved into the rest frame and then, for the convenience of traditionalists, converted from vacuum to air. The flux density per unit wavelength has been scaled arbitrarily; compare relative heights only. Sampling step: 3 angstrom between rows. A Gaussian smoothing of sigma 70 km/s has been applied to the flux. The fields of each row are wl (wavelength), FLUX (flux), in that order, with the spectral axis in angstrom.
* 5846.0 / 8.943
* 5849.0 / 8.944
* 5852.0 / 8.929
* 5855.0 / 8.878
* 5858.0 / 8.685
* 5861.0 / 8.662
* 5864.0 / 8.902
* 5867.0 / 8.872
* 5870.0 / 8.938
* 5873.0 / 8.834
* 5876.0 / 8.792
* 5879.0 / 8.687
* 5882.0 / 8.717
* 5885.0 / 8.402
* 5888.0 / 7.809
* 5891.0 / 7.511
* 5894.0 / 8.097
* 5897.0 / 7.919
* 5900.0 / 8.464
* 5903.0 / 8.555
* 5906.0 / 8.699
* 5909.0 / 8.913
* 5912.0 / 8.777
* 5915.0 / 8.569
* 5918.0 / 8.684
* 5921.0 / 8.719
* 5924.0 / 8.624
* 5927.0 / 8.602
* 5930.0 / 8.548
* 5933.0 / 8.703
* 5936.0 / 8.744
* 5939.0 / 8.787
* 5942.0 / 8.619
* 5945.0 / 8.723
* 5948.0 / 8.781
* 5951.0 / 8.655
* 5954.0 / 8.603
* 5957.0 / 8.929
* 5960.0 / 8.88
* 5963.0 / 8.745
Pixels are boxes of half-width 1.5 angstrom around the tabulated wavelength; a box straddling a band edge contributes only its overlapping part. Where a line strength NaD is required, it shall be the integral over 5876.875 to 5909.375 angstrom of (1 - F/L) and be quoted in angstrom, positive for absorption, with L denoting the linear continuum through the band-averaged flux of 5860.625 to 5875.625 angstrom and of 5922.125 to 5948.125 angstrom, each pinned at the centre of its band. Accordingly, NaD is 1.7 angstrom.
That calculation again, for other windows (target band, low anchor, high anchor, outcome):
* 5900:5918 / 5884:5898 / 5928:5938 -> -0.95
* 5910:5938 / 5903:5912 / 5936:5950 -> 0.24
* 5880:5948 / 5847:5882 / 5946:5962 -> 2.15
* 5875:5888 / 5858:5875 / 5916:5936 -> 0.35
